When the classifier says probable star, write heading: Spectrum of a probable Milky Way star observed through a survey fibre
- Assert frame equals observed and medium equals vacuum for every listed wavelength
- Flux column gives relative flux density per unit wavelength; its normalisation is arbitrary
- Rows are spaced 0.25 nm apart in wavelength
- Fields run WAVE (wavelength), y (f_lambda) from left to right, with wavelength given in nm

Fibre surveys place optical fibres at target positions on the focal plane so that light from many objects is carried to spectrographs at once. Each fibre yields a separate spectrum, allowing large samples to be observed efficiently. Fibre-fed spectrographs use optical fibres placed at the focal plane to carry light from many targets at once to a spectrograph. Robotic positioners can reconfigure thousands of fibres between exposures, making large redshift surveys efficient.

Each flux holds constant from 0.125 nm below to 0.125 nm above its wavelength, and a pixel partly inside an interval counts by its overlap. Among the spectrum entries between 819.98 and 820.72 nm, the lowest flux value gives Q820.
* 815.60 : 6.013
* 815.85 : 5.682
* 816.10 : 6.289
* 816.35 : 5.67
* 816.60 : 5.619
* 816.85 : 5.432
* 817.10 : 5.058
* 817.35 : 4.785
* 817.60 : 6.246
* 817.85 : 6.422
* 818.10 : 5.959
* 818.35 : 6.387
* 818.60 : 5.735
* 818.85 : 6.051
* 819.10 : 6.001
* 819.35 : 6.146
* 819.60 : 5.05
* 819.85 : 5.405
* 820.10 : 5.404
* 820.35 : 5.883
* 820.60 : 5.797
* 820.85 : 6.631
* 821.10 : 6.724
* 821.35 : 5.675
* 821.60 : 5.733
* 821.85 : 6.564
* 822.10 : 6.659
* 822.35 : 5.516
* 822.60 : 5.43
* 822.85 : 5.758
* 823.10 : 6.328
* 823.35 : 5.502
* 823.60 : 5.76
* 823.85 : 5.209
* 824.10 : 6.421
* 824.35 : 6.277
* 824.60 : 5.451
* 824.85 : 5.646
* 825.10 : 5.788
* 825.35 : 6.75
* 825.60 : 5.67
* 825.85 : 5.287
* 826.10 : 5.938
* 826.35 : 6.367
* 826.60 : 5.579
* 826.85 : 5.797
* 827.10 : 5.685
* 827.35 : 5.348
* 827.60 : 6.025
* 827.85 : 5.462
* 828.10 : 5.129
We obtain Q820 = 5.404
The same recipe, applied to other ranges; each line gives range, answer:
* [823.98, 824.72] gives 5.451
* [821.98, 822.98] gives 5.43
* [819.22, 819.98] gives 5.05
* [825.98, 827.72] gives 5.348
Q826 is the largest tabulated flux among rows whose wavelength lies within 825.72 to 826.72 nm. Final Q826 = 6.367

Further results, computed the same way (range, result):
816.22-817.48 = 5.67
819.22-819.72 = 6.146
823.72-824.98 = 6.421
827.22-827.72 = 6.025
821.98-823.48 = 6.659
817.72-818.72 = 6.422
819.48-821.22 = 6.724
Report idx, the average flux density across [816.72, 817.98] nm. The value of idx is 5.59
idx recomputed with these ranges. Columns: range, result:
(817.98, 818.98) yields 6.03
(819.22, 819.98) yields 5.54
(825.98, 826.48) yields 6.15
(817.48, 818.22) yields 6.21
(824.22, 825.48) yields 5.98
